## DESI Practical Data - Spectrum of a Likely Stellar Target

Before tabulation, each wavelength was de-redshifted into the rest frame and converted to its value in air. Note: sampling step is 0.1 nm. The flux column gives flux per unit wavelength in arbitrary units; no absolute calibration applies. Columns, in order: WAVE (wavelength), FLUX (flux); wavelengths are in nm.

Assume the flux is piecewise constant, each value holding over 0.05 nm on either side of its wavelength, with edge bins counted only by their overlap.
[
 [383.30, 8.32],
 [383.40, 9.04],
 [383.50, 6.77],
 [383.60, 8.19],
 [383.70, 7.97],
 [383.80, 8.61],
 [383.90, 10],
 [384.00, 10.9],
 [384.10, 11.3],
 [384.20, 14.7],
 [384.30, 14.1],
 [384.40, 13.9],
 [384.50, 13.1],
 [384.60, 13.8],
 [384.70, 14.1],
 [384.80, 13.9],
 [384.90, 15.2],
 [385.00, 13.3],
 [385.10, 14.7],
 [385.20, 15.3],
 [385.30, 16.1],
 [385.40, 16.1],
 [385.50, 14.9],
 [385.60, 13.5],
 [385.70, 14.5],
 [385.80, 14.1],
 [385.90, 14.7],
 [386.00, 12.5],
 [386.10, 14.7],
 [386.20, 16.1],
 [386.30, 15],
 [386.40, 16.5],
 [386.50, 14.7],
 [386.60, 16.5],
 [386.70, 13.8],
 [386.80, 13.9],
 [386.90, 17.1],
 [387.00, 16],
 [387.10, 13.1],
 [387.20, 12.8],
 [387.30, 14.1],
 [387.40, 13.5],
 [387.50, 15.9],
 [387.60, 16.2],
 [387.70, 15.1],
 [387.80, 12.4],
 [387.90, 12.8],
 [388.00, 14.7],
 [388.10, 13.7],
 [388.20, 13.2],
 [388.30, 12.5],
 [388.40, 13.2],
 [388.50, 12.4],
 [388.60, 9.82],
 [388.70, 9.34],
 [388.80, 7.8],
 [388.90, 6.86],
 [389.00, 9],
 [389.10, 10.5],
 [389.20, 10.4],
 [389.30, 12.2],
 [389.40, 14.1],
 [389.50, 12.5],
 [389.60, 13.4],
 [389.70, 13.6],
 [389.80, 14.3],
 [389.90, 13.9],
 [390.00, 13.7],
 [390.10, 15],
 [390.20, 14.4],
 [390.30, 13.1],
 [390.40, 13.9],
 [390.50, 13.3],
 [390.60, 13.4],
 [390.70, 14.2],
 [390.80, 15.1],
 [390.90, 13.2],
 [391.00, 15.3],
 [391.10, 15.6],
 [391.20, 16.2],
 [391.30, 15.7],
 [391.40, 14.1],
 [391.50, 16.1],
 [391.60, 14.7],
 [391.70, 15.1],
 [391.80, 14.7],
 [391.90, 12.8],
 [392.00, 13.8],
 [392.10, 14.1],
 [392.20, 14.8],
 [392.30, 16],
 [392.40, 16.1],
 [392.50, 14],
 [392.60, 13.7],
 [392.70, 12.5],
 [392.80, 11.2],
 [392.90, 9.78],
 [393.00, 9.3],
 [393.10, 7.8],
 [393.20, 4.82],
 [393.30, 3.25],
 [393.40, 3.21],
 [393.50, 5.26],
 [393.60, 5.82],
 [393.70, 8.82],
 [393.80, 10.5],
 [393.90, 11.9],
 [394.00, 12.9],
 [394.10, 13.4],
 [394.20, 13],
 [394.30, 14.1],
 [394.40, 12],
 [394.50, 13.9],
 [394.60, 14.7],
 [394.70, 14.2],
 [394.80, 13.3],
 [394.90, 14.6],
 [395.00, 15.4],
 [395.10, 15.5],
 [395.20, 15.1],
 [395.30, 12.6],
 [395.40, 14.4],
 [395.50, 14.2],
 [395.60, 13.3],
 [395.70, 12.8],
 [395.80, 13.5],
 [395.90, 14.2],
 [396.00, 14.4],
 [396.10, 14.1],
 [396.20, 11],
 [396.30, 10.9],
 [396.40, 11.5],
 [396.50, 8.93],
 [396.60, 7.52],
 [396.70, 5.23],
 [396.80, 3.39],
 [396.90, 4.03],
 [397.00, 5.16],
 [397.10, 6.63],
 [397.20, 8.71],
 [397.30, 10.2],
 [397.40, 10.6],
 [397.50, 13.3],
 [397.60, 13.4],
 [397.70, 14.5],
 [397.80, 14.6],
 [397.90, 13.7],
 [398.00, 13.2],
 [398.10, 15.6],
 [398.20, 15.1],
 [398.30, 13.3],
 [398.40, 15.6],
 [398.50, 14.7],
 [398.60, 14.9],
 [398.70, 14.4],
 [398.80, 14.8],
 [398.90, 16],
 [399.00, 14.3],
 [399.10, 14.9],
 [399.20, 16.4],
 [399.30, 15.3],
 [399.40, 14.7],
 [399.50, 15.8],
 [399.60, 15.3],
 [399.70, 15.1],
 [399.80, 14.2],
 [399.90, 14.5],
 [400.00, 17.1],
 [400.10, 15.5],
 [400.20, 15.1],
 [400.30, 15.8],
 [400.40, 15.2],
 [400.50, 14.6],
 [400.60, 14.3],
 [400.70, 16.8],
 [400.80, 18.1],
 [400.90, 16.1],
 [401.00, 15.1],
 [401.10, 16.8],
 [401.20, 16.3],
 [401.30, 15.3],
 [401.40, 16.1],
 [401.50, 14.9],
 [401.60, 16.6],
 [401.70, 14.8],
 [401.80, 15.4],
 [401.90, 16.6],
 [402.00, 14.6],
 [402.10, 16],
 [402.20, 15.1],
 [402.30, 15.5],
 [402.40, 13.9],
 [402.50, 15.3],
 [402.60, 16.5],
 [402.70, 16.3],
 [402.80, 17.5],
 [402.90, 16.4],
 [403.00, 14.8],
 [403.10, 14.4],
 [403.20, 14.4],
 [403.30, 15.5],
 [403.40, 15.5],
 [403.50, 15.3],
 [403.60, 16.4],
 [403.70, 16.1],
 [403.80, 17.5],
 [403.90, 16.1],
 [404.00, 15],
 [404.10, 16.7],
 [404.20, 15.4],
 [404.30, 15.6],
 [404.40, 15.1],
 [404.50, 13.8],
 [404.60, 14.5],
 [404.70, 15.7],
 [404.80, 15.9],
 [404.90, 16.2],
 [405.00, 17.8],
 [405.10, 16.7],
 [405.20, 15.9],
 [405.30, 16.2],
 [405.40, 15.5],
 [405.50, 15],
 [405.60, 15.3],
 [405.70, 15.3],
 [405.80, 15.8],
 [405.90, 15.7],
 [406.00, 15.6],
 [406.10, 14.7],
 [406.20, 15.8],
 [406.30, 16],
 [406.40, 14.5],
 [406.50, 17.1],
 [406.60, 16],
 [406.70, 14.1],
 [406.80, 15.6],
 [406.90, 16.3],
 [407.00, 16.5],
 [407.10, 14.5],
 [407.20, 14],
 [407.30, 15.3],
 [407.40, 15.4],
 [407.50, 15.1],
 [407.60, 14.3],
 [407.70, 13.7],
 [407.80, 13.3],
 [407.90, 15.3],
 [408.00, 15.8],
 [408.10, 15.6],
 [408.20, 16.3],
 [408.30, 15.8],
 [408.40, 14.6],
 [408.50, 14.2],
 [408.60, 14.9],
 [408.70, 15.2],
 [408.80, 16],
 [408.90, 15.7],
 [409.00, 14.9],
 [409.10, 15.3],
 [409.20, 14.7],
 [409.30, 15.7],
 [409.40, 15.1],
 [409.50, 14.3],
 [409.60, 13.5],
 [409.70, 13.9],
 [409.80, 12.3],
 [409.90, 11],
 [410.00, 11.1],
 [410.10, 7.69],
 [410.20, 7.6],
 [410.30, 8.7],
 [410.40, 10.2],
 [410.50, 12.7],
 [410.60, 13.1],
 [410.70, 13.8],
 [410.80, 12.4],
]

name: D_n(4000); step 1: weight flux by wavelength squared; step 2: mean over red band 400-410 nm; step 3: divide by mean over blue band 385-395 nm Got 1.3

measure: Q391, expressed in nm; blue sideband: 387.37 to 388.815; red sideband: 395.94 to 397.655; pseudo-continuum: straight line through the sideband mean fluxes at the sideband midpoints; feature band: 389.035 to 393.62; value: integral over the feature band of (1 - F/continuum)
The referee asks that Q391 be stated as -0.378 nm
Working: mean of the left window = 13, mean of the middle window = 12.6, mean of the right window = 9.4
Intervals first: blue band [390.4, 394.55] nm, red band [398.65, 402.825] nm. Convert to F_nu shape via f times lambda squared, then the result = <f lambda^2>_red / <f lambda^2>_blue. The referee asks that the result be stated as 1.31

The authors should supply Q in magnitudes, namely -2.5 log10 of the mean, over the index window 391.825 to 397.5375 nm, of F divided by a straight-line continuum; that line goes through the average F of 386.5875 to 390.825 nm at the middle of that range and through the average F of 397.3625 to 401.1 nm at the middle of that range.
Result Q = 0.25 mag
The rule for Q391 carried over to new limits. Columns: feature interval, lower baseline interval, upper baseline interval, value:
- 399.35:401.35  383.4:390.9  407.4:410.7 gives -0.307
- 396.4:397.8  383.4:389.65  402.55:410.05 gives 0.525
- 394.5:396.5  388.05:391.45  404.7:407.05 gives 0.054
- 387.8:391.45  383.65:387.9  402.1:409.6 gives 0.341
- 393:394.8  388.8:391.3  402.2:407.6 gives 0.491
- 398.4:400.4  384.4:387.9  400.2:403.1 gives 0.043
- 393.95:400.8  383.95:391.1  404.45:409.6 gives 0.570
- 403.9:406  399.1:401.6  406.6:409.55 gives -0.049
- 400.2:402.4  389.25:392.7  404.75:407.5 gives -0.065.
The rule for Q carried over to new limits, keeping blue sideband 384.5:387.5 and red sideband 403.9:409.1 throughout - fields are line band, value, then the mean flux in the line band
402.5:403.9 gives -0.042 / 15.9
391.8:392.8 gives 0.060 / 14.1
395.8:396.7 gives 0.306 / 11.3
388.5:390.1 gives 0.264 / 11.6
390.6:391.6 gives -0.009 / 15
